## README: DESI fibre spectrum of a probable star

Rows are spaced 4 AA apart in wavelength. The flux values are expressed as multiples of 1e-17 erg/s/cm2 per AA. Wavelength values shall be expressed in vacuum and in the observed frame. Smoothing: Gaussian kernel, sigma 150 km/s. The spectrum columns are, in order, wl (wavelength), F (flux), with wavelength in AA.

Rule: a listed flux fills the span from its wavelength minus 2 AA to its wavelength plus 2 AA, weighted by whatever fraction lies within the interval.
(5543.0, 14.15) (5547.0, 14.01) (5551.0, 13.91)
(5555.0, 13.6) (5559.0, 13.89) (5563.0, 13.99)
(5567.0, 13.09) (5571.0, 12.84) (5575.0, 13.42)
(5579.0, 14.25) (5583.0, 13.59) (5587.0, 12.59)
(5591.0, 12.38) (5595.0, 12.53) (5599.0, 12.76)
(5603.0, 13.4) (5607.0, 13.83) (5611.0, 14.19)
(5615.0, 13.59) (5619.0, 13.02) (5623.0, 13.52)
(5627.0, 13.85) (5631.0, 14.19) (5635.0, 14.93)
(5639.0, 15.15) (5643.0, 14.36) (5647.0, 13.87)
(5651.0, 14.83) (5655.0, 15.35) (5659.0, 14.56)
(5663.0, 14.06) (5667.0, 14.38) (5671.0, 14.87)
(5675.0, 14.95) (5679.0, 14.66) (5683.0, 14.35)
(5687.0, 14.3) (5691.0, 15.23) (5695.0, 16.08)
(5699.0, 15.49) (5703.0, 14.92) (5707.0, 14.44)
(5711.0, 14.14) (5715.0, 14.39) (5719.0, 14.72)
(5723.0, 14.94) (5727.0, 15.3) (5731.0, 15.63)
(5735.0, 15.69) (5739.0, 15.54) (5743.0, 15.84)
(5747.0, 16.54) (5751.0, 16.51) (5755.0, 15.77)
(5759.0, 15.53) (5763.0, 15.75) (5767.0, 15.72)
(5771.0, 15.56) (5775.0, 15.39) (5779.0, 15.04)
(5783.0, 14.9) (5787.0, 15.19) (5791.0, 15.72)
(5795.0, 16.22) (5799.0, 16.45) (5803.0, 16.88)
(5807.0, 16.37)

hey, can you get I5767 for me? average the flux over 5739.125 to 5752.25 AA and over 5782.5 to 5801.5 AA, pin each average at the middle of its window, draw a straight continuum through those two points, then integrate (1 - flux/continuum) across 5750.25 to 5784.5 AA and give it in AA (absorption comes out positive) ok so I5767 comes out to 0.96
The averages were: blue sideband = 16.2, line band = 15.6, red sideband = 15.8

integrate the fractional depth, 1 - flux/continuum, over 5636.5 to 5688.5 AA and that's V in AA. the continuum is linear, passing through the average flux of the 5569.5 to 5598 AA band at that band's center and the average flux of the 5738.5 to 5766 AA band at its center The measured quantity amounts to -0.7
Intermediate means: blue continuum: 13.1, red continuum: 15.9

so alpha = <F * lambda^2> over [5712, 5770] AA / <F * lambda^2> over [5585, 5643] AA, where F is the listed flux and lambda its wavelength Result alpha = 1.20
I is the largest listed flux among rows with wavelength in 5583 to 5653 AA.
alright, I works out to 15.15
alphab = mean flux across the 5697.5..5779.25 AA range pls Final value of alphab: 15.4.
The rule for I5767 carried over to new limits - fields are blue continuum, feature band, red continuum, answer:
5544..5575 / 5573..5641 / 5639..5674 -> 2.4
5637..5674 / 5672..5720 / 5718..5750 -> 1.0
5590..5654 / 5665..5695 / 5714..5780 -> -0.3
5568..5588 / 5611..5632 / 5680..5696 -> 0.5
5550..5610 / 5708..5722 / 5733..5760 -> 0.9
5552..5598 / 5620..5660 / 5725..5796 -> -0.9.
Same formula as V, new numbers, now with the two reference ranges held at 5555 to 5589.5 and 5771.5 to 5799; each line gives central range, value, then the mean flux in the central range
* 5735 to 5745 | -0.4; 15.7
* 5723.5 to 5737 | -0.5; 15.5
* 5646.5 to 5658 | -0.5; 14.8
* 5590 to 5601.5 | 0.9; 12.6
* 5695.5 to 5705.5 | -0.4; 15.3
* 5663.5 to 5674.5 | -0.2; 14.6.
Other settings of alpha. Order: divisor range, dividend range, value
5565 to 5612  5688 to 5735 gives 1.19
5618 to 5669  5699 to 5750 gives 1.09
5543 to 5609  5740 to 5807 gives 1.27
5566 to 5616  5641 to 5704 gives 1.15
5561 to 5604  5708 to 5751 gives 1.23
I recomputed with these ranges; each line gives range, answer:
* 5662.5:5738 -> 16.08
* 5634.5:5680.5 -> 15.35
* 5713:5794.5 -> 16.54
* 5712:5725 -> 14.94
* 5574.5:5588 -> 14.25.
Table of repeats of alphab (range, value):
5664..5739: 14.9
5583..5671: 13.9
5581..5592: 12.9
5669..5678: 14.9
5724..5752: 15.8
